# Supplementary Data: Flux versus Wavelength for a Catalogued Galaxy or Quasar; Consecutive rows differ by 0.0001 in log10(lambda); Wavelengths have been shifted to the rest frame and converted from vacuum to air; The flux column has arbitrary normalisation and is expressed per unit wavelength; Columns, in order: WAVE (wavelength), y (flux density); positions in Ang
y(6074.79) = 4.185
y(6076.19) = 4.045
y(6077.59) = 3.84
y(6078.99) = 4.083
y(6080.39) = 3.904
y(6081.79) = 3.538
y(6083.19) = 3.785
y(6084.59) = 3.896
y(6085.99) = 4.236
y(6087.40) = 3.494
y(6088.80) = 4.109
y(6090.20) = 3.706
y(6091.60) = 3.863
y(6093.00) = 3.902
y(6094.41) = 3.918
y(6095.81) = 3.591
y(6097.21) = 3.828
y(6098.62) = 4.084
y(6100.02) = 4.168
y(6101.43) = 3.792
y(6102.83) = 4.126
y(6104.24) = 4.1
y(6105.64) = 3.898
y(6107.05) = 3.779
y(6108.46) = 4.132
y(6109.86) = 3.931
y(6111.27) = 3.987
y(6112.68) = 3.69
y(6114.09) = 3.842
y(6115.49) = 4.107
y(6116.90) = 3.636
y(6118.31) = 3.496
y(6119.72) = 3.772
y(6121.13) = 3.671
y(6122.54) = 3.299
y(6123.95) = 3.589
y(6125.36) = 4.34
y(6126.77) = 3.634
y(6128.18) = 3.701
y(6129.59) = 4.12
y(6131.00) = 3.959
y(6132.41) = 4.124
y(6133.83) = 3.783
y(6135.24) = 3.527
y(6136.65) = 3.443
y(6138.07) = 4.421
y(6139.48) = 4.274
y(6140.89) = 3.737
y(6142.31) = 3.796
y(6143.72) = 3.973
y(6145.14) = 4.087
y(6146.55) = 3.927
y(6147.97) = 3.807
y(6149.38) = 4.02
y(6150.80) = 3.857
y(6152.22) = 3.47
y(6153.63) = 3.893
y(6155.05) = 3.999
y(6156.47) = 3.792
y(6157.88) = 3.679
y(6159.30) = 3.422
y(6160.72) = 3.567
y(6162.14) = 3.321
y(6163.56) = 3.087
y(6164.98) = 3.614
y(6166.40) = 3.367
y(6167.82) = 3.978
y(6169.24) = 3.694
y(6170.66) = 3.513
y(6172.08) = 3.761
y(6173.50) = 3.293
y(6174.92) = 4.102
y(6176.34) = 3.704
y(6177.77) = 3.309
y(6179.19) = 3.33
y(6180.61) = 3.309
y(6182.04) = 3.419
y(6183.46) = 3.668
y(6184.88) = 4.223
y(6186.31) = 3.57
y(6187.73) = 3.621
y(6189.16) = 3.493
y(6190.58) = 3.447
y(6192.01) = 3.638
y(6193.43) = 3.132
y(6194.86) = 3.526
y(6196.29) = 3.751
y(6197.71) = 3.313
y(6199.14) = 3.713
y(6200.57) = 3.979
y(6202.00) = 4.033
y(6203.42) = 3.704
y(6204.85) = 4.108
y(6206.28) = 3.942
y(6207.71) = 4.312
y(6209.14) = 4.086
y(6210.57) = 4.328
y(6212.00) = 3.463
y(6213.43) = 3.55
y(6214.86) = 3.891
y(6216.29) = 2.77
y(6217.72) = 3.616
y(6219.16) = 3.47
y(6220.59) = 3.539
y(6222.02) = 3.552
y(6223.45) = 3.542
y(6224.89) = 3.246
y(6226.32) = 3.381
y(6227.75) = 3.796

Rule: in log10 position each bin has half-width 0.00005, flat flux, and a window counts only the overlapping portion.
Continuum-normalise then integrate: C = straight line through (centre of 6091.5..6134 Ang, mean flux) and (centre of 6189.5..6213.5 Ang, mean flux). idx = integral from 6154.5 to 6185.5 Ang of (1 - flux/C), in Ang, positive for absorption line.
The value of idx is 1.7 Ang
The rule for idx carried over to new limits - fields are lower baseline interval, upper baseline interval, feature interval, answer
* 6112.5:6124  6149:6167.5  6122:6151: -1.80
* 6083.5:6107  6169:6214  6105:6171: 0.54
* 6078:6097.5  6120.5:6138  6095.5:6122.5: -0.33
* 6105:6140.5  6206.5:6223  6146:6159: -0.06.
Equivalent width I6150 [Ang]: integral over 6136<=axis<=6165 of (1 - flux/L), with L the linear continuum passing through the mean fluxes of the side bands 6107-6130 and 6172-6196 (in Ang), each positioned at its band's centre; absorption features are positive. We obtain -0.70 Ang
